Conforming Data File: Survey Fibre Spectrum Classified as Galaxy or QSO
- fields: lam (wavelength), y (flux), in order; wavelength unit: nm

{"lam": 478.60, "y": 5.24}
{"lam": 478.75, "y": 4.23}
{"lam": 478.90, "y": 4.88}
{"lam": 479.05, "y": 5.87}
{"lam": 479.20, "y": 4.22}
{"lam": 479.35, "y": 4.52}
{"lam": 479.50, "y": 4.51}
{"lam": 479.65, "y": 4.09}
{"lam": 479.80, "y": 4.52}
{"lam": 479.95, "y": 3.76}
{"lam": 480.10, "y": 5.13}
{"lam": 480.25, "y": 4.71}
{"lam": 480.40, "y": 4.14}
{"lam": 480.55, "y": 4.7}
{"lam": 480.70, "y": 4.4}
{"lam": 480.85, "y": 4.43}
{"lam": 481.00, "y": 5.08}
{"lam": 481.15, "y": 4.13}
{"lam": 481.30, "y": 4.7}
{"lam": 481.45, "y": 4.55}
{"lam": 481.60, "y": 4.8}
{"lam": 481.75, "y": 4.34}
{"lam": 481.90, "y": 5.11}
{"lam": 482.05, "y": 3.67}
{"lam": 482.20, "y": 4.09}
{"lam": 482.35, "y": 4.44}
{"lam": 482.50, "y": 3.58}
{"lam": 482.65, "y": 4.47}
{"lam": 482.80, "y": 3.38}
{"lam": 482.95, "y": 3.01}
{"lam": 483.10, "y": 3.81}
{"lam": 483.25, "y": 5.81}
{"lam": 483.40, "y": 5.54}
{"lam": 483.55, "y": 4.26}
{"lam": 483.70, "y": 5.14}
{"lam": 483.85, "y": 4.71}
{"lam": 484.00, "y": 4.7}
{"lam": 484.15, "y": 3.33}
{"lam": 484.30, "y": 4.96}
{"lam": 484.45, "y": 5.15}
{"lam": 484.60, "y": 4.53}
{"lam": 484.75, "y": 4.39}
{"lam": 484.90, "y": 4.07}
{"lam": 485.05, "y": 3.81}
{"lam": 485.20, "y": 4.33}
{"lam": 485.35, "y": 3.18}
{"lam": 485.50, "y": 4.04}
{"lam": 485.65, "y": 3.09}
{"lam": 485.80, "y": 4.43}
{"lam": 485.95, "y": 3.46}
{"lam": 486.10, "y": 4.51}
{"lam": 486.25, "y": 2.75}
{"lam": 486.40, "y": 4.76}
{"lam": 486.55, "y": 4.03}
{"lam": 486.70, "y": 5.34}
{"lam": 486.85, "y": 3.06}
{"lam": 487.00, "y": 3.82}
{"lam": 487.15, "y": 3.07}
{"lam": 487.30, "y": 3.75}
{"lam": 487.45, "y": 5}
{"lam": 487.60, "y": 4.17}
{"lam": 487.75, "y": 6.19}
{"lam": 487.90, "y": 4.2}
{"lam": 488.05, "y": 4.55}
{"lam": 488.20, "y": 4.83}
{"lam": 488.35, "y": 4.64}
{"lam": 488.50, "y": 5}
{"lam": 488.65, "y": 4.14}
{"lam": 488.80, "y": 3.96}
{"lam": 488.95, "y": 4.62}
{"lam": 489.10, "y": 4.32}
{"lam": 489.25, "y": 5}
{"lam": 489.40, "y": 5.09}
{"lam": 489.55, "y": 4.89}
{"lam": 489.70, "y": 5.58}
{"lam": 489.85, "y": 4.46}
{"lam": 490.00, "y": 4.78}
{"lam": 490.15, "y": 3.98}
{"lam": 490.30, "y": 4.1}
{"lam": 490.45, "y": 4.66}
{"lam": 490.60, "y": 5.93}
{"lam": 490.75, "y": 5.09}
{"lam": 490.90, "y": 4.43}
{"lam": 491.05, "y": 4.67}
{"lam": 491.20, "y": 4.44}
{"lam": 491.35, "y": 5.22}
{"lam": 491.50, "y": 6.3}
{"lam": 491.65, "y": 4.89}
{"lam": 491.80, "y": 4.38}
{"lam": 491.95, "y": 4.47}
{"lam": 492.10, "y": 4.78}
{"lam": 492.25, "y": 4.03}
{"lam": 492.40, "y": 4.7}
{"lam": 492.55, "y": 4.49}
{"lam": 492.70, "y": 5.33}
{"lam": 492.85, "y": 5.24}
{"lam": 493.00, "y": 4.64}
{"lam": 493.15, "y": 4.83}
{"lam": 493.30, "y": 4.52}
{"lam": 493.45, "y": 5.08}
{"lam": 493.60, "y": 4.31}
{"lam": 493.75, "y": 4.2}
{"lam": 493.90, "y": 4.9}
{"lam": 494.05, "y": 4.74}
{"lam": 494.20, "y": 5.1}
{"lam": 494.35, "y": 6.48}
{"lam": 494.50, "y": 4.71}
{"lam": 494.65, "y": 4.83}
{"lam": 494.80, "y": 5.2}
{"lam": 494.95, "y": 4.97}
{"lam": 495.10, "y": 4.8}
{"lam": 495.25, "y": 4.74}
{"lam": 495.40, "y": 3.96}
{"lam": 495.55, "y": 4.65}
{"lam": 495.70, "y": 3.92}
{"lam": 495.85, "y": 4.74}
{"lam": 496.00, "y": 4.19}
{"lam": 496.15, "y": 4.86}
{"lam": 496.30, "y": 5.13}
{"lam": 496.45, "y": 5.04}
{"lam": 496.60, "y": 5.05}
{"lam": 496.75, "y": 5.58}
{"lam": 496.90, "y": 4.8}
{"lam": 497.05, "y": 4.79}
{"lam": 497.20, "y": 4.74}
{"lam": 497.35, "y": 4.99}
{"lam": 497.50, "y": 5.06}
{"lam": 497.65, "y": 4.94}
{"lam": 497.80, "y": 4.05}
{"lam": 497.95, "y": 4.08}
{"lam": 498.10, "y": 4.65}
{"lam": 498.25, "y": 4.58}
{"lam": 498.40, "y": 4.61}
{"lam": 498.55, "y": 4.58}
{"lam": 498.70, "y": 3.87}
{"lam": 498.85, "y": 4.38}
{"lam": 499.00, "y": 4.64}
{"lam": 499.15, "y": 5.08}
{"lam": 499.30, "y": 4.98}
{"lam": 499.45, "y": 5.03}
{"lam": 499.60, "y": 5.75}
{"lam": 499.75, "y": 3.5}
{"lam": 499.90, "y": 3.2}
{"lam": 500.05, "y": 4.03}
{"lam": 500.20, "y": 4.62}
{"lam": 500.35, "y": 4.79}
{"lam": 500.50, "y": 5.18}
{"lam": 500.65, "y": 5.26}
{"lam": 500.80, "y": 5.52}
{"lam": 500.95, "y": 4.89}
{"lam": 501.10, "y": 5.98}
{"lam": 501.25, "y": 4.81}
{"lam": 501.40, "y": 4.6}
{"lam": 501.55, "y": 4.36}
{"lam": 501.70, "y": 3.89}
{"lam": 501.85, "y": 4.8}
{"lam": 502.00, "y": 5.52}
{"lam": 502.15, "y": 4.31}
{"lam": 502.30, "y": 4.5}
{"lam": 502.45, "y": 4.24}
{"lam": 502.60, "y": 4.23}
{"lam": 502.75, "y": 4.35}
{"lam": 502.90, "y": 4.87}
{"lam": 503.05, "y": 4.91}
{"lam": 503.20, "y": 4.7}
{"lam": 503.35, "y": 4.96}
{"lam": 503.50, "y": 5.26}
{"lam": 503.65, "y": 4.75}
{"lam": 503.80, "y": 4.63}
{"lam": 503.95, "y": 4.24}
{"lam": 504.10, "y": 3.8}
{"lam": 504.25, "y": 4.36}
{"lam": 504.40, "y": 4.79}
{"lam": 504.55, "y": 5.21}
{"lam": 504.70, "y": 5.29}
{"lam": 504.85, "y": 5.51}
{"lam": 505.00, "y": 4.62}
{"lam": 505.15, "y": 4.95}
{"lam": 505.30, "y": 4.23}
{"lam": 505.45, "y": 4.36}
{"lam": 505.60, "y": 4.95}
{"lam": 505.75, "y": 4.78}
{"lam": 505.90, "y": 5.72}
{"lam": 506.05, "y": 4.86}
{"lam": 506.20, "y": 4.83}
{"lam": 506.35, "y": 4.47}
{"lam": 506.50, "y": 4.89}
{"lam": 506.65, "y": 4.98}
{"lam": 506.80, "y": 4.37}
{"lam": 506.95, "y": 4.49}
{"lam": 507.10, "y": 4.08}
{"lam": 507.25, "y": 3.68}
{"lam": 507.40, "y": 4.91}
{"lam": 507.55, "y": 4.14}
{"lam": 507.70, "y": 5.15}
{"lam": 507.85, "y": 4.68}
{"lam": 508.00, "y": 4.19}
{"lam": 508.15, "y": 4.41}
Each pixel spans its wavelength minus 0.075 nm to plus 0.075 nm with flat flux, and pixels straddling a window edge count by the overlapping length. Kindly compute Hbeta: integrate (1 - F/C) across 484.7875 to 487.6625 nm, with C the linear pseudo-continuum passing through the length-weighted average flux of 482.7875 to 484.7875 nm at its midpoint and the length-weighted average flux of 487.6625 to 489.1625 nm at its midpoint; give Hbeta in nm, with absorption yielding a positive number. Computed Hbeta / 0.407 nm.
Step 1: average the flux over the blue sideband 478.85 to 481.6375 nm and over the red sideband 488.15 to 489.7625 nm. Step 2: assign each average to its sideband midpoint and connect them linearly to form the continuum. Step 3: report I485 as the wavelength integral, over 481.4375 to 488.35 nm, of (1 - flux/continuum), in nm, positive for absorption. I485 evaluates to 0.58 nm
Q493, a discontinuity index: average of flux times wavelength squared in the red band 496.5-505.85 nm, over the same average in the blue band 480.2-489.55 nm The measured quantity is 1.2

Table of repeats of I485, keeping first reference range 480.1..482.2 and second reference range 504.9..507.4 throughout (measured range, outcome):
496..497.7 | -0.13 nm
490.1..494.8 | -0.25 nm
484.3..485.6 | 0.10 nm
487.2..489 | 0.00 nm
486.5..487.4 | 0.14 nm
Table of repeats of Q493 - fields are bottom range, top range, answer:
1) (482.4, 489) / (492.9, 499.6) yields 1.17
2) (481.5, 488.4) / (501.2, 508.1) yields 1.18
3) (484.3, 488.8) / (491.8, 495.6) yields 1.16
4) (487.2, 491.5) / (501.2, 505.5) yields 1.04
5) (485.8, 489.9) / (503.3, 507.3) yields 1.14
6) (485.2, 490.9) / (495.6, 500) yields 1.10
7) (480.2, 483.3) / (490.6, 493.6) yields 1.16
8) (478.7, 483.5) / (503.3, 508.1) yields 1.16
